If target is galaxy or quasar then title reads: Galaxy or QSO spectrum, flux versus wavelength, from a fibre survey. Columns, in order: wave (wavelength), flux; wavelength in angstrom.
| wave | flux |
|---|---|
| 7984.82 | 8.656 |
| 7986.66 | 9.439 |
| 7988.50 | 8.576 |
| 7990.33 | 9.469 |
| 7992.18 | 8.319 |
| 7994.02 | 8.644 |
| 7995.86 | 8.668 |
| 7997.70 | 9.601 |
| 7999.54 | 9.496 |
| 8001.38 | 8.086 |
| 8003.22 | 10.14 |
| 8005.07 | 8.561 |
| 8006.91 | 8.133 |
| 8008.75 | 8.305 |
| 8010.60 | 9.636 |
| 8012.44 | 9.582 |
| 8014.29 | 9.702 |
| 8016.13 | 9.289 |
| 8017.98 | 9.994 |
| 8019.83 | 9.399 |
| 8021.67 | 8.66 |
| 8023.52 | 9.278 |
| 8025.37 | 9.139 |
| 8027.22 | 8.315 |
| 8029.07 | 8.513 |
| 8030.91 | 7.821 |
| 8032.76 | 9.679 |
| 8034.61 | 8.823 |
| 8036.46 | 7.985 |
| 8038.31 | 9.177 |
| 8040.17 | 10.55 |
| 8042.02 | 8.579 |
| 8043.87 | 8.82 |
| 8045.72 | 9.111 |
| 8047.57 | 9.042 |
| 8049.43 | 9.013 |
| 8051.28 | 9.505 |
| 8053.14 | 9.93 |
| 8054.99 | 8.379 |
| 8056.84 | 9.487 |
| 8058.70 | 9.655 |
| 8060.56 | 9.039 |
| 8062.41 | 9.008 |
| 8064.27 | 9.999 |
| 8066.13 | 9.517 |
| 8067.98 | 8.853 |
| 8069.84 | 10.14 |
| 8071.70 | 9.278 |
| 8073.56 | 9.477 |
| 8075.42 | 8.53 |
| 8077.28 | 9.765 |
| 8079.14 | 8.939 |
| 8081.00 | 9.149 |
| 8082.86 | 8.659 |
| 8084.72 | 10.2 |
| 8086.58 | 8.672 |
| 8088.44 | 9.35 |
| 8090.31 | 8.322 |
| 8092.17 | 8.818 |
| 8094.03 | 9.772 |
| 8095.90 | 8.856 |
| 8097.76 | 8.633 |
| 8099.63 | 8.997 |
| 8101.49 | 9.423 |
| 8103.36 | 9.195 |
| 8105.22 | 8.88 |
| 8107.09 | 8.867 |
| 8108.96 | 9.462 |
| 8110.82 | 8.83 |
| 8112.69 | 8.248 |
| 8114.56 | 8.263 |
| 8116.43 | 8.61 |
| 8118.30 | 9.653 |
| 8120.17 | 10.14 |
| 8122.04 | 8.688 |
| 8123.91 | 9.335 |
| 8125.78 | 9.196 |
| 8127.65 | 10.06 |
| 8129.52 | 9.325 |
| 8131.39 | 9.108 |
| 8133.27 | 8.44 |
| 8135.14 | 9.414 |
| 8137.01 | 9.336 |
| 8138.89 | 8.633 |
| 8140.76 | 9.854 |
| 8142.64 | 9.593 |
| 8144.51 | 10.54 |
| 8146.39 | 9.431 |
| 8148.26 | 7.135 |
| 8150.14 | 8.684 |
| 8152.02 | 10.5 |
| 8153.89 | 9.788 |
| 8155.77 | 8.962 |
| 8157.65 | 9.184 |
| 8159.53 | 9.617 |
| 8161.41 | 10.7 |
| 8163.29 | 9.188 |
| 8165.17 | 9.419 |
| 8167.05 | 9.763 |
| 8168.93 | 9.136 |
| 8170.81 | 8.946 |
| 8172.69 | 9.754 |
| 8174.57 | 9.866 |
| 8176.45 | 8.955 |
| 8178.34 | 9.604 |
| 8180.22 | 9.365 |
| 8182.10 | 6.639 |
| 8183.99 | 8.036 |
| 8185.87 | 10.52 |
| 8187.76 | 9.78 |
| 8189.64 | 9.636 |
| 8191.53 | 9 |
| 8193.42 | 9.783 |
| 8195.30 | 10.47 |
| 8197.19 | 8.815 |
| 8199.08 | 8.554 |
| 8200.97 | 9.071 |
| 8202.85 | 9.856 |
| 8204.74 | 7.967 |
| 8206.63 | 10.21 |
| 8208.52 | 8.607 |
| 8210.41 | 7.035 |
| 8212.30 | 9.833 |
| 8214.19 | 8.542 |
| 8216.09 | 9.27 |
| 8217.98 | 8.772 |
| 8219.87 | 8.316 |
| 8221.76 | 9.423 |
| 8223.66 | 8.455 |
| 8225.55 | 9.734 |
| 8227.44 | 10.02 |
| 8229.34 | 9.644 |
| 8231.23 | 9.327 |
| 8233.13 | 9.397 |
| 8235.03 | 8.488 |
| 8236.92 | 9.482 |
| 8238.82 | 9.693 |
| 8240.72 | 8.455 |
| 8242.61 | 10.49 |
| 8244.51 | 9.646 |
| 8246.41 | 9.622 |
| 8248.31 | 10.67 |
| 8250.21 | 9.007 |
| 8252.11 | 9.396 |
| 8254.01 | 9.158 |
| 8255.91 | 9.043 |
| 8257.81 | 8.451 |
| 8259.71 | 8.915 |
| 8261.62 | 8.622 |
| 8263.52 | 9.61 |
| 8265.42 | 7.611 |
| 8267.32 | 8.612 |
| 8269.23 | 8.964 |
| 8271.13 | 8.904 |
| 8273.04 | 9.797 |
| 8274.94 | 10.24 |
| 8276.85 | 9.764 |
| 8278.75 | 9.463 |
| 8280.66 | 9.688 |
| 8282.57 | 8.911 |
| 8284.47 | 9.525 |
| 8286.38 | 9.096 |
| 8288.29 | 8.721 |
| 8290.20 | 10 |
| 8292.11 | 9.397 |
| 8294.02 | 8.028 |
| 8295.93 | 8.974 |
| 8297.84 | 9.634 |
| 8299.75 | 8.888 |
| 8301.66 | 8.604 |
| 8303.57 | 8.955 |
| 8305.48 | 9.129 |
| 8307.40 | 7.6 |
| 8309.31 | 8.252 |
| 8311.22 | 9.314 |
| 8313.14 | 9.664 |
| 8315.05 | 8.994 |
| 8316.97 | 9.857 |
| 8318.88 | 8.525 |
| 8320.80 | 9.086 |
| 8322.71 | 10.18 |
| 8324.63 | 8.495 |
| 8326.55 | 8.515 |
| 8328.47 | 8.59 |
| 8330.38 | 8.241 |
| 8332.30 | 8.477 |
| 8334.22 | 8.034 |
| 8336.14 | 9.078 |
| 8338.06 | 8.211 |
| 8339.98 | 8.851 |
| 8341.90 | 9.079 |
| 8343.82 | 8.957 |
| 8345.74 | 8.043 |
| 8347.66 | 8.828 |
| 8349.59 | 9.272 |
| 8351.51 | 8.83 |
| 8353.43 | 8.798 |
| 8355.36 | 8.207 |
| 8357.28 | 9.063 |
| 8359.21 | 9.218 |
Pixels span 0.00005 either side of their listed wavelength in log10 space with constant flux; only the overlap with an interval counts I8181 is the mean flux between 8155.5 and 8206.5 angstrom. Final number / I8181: 9.3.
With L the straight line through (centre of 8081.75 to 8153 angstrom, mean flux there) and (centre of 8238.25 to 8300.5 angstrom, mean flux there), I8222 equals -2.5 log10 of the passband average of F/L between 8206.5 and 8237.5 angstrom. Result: 0.02 mag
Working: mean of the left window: 9.14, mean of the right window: 9.24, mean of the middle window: 9.06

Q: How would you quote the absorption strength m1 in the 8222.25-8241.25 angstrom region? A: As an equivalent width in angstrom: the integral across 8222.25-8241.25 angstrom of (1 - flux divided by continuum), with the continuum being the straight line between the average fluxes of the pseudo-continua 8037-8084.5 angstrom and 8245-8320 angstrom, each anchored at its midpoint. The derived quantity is -0.3 angstrom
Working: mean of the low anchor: 9.27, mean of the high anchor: 9.12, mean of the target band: 9.29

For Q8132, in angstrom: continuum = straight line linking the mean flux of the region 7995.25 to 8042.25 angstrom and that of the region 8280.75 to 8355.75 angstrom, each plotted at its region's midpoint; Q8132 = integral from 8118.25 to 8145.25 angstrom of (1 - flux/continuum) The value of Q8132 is -1.25 angstrom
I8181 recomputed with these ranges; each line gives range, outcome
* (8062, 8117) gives 9.09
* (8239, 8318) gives 9.17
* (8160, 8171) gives 9.57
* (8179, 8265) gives 9.17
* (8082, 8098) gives 9.05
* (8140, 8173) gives 9.45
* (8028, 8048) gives 8.91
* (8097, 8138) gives 9.1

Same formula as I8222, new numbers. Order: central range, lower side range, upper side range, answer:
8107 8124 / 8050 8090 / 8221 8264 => 0.04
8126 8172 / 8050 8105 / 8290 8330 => -0.03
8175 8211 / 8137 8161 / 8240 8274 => 0.02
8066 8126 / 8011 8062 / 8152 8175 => 0.03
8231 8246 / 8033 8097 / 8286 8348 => -0.05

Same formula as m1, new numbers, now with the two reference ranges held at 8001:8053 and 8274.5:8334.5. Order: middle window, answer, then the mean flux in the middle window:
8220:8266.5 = -1.1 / 9.25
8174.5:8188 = 0.0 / 9.01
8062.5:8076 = -0.5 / 9.39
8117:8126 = -0.3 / 9.39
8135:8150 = -0.3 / 9.2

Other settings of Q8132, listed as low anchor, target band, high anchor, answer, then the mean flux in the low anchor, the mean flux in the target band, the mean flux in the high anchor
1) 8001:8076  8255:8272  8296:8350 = 0.28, 9.14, 8.75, 8.83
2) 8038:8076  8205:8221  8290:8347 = 0.41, 9.3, 8.79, 8.84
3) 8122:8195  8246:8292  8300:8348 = -1.42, 9.32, 9.24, 8.78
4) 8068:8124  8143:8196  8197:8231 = -1.88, 9.1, 9.37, 9.02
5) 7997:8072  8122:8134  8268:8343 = -0.14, 9.15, 9.21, 9.02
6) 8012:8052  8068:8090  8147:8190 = -0.23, 9.08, 9.24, 9.27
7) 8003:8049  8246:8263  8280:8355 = -0.53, 9.03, 9.2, 8.9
